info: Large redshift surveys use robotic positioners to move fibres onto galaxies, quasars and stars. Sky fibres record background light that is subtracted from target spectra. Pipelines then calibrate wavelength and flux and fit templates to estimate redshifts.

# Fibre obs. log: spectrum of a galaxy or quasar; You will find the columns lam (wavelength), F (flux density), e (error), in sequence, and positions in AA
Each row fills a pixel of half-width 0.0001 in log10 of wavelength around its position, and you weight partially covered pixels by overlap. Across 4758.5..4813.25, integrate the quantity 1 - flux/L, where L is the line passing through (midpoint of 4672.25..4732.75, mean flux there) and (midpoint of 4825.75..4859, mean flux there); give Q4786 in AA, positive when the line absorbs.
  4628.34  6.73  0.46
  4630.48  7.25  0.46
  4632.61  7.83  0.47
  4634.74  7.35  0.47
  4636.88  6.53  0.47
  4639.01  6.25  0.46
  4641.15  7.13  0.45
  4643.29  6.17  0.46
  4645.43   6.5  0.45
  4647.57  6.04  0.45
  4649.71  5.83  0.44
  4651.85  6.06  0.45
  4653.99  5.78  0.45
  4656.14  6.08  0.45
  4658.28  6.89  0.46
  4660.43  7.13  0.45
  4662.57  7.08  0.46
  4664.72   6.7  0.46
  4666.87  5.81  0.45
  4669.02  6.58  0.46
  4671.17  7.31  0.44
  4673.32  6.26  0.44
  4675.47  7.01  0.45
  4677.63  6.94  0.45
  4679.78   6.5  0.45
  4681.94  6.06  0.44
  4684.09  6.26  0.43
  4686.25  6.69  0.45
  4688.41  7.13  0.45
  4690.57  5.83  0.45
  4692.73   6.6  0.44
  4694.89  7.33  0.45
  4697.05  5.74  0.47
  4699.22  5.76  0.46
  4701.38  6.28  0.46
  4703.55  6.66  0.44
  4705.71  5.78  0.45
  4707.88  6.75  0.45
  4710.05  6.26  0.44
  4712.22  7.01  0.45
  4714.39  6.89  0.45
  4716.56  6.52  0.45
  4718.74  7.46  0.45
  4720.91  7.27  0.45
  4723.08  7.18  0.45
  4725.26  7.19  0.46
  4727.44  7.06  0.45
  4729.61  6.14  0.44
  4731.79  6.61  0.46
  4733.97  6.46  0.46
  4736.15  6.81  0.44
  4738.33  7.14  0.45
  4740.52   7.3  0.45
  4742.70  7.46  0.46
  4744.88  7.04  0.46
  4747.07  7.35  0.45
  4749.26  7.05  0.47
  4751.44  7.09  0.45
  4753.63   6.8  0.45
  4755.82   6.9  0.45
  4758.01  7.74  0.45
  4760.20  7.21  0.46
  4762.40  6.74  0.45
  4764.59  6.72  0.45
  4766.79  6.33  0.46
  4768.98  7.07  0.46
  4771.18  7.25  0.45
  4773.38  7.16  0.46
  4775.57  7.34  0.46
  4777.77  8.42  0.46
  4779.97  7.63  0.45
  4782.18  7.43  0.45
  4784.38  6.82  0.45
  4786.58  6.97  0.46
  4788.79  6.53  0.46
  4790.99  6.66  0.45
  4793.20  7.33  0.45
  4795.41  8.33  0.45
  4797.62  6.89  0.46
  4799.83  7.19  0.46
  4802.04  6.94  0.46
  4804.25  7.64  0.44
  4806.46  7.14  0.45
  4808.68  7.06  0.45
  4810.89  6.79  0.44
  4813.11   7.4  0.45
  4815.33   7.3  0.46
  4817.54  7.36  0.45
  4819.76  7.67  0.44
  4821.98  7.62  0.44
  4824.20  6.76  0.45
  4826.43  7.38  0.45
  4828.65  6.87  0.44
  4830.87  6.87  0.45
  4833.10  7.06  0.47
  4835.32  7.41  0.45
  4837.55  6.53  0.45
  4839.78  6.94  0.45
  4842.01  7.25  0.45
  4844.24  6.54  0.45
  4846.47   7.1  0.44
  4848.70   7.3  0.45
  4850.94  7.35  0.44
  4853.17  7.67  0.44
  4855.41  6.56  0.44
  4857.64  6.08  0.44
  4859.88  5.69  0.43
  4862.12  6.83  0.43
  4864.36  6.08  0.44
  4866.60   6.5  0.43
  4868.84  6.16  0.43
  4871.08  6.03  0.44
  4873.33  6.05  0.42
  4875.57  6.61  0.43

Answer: -2.6 AA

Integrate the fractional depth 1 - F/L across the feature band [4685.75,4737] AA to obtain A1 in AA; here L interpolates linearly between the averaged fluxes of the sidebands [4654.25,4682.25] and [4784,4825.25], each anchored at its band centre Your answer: 1.3 AA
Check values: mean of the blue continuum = 6.63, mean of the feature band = 6.64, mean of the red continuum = 7.19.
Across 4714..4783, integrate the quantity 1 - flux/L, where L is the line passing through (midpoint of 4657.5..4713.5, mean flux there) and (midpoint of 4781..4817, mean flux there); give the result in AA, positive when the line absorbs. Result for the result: -2.01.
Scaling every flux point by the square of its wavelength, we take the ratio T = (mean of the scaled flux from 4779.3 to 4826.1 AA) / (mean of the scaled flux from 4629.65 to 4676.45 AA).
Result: 1.16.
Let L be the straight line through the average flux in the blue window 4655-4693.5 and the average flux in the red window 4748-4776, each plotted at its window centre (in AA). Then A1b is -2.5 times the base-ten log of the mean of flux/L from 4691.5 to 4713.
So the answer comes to 0.05 mag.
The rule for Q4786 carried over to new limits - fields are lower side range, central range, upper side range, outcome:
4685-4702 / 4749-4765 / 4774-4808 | -0.1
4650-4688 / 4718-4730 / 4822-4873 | -0.9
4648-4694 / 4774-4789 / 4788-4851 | -0.8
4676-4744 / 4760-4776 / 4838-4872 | -0.6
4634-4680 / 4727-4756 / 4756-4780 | 0.4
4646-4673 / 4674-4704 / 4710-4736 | 0.7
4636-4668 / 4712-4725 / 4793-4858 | -0.7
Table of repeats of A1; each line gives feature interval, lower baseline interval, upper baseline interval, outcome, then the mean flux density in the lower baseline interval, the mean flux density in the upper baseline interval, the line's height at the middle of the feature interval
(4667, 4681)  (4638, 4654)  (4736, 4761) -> -0.42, 6.25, 7.17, 6.5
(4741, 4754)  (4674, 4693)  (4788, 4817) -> -0.51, 6.55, 7.18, 6.89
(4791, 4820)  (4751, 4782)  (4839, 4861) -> -1.04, 7.18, 6.85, 7.02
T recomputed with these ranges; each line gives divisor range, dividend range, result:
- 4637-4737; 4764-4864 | 1.14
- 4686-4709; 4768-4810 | 1.18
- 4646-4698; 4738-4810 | 1.15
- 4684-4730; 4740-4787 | 1.11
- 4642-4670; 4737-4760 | 1.17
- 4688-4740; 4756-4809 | 1.11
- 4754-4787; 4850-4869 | 0.95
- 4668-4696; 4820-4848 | 1.13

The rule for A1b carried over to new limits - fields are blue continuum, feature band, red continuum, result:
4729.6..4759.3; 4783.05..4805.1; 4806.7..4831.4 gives 0.00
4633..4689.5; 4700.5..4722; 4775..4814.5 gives 0.02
